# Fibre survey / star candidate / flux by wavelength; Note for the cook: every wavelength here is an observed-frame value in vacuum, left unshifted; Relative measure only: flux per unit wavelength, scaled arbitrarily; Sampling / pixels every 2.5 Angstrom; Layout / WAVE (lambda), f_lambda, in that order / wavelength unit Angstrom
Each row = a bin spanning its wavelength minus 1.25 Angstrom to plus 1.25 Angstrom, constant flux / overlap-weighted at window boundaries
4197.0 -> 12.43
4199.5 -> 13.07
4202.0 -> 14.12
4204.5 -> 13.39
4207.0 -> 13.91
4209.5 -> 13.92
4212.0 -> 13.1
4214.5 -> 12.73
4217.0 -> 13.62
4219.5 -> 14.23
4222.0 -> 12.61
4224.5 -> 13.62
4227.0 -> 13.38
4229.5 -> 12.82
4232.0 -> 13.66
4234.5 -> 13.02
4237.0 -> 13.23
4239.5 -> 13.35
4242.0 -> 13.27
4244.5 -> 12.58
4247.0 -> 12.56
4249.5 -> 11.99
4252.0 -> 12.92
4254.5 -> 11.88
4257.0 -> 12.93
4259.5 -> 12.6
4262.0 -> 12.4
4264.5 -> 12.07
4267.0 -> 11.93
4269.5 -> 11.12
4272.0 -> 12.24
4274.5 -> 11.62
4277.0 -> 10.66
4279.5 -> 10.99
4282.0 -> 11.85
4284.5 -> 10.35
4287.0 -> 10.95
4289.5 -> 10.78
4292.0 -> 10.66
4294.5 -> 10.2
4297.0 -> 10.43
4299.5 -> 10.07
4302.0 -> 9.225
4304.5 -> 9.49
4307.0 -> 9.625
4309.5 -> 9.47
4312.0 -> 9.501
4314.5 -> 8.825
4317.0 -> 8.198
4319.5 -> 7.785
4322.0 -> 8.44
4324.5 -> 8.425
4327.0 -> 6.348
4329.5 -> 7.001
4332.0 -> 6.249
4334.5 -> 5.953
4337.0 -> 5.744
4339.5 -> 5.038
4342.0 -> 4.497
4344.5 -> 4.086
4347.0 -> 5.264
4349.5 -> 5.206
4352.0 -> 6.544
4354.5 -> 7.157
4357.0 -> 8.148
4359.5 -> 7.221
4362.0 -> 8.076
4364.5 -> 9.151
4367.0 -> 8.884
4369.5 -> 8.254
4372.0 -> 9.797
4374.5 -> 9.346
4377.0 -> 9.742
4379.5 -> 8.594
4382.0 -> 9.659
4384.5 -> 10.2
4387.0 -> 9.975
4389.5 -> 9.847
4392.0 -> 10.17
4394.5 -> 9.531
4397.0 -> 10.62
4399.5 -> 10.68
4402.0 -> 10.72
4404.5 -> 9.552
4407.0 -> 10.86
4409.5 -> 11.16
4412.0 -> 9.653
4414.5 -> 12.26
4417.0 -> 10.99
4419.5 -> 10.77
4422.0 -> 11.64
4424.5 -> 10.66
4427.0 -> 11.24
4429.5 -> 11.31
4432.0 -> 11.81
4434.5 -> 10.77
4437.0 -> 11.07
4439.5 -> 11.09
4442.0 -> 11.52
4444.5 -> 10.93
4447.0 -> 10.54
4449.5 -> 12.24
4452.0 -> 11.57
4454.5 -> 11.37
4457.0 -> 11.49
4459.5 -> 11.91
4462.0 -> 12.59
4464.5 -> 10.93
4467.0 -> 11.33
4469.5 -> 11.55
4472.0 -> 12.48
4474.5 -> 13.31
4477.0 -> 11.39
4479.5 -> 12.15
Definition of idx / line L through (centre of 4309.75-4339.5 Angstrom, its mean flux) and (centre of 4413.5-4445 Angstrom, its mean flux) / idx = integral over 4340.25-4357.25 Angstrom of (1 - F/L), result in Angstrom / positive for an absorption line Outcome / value 5.4 Angstrom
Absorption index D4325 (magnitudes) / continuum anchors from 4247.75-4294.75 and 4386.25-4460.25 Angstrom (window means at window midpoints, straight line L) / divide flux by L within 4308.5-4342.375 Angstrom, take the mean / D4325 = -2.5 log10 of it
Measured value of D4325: 0.48 mag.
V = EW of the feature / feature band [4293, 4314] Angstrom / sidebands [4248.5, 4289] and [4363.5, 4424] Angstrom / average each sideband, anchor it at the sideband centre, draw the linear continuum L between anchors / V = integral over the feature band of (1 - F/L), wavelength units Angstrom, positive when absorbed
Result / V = 2.9 Angstrom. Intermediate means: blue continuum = 11.8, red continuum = 10.1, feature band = 9.73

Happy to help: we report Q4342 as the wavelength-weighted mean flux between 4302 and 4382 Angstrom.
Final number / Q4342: 7.67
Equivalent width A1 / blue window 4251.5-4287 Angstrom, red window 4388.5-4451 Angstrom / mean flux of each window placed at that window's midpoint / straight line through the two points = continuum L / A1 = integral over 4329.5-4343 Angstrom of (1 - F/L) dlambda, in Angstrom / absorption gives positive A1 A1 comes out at 6.8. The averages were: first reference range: 11.8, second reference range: 10.9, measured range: 5.65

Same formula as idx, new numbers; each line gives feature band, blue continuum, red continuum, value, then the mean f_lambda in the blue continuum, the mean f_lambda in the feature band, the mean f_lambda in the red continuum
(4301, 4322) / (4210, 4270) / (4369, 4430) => 4.9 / 12.9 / 8.98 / 10.3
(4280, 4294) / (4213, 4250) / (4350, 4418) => 1.1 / 13.1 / 10.9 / 9.46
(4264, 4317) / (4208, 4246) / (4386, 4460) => 8.6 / 13.3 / 10.5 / 10.9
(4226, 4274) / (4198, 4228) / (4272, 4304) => -2.1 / 13.5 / 12.6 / 10.7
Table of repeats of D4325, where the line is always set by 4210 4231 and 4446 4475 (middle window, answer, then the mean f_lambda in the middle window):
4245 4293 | 0.11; 11.7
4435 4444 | 0.07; 11.2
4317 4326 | 0.48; 8.16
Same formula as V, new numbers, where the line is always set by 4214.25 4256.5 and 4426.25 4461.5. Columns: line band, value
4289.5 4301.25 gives 2.07 Angstrom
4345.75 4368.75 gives 9.04 Angstrom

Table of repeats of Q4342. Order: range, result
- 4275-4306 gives 10.5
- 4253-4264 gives 12.4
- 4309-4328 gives 8.36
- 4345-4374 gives 7.56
